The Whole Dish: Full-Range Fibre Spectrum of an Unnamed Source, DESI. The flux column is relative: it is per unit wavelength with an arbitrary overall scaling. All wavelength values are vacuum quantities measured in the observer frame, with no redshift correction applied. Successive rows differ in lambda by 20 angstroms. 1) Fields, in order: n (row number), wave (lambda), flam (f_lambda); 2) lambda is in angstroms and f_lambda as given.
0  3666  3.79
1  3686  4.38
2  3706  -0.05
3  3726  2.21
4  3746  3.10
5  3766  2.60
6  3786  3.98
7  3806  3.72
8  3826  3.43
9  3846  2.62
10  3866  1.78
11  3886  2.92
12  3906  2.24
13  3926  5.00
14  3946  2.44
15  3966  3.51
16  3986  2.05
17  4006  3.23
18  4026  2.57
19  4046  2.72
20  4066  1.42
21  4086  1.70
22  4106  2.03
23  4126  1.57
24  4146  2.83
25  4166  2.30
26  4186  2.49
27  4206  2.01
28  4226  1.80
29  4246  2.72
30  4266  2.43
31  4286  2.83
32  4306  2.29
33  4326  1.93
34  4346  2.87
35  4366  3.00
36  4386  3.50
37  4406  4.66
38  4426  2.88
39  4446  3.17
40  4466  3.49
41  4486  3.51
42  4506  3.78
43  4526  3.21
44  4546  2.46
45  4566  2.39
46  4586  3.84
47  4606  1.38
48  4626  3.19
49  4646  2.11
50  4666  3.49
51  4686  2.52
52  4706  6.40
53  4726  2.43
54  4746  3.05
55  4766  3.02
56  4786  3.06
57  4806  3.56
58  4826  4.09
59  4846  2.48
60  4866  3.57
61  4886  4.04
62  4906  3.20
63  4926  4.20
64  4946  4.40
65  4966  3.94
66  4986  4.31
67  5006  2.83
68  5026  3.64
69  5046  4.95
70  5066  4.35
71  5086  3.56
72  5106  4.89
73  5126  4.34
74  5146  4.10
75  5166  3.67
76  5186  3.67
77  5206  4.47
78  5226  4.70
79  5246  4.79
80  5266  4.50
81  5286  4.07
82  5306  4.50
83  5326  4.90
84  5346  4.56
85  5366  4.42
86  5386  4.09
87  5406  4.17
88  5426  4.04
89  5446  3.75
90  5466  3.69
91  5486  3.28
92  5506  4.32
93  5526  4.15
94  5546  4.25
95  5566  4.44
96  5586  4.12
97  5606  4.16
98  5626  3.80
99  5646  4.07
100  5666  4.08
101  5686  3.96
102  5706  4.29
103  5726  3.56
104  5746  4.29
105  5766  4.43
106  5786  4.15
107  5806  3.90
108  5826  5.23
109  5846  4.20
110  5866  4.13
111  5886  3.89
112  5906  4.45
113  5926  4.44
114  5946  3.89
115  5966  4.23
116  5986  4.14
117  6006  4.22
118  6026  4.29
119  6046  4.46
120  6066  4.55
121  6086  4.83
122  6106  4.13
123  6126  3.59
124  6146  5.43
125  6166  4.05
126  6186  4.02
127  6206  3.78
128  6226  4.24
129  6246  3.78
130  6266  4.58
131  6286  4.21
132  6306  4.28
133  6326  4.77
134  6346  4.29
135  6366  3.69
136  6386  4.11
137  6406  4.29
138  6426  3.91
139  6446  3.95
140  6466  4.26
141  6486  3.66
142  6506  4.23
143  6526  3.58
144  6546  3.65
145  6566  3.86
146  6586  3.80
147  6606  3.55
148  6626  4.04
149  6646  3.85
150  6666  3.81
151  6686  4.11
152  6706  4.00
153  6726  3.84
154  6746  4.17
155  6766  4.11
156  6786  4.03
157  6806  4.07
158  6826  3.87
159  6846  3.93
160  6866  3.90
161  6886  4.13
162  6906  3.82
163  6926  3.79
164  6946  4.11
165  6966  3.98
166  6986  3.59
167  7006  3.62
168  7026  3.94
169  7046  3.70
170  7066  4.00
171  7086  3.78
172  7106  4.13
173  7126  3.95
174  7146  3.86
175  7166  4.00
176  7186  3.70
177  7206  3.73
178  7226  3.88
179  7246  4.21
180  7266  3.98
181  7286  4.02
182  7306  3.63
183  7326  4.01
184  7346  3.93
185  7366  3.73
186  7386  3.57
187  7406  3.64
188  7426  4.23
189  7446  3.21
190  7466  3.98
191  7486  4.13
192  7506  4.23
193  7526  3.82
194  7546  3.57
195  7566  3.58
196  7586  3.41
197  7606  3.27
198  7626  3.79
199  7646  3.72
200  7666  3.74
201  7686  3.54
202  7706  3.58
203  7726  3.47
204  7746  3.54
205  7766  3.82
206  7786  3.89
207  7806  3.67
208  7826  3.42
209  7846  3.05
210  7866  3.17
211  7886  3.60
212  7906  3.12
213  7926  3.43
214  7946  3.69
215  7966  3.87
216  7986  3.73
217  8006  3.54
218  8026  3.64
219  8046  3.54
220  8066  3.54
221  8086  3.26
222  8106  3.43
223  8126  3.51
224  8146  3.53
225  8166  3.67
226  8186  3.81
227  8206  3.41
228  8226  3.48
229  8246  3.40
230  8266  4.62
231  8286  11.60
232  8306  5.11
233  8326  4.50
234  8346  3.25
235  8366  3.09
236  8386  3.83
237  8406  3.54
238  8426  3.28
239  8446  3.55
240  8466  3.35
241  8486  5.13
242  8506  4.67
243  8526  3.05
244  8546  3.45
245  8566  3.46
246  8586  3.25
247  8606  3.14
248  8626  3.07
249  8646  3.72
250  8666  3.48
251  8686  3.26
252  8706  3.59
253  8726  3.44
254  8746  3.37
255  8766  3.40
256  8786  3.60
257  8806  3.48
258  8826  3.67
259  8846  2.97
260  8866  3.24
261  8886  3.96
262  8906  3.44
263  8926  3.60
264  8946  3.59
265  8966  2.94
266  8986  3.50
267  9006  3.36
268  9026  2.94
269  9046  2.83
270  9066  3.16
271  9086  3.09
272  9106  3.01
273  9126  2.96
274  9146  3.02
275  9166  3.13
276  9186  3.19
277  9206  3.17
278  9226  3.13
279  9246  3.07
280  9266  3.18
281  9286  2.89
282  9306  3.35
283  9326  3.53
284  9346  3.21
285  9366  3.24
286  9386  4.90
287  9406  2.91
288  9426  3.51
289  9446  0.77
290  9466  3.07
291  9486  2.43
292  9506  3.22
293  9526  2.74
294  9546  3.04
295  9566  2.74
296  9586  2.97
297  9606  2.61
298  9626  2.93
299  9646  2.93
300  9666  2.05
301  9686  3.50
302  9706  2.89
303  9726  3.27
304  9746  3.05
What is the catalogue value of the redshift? 0.26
